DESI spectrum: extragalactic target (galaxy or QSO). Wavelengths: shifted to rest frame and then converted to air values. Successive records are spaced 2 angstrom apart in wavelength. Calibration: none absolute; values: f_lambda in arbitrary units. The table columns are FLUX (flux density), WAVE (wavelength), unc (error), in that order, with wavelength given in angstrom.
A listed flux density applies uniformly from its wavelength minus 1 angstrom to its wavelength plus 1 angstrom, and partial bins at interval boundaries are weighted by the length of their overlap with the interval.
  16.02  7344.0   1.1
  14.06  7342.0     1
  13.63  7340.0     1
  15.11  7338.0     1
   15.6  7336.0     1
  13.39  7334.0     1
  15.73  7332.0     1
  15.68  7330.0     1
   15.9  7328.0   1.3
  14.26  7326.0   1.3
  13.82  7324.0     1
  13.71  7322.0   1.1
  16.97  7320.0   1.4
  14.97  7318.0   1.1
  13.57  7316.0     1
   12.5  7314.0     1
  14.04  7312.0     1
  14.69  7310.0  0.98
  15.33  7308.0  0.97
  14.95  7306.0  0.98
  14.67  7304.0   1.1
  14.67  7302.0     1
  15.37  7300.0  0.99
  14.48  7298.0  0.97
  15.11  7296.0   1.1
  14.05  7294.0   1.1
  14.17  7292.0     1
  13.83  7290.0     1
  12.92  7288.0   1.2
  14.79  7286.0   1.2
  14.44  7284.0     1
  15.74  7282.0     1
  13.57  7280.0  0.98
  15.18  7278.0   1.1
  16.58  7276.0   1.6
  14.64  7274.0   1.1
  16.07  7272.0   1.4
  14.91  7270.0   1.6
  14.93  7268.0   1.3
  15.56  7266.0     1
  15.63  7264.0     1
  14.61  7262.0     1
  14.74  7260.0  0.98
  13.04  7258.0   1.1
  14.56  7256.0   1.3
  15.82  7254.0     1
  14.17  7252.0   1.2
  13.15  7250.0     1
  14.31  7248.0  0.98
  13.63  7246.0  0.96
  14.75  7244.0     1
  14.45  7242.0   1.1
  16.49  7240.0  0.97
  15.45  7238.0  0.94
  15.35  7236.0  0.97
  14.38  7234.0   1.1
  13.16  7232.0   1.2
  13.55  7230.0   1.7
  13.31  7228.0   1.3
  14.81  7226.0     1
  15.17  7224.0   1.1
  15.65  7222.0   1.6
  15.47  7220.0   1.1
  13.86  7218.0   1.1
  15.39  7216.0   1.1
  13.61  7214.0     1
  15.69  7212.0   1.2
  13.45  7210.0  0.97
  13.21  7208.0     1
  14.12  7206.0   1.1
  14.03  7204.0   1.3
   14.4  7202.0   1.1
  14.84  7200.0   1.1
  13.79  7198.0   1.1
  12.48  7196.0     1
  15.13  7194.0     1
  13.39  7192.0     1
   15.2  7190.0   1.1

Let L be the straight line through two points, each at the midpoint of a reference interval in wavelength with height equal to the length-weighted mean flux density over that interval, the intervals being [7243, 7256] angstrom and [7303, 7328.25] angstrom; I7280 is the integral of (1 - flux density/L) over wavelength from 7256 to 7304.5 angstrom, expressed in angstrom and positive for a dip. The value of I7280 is -1.1 angstrom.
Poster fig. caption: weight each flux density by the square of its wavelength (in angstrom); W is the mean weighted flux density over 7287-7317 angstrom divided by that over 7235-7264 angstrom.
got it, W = 0.99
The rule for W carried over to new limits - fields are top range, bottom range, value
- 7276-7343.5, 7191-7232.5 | 1.06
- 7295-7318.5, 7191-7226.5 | 1.04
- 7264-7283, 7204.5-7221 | 1.08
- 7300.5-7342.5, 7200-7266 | 1.03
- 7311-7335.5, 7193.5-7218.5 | 1.06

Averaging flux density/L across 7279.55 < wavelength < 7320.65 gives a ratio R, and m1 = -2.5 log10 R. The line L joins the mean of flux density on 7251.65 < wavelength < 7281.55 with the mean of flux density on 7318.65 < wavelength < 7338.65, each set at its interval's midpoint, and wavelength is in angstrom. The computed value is 0.036 mag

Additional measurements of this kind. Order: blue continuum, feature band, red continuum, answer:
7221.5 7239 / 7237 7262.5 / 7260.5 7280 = 0.02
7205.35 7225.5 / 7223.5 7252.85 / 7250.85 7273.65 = 0.02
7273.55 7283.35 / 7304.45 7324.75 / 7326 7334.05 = 0.06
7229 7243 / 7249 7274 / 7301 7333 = 0.00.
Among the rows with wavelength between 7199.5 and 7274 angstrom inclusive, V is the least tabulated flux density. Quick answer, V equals 13.04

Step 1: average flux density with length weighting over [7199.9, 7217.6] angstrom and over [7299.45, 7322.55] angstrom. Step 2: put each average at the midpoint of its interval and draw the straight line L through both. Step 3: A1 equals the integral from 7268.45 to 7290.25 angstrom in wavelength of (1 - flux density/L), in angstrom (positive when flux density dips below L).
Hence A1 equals -0.47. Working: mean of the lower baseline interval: 14.3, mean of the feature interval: 14.8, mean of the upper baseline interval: 14.6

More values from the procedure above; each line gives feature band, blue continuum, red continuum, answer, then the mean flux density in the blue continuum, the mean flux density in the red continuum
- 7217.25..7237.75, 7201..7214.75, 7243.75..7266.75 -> -0.4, 14.1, 14.5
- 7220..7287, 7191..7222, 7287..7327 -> -2.1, 14.2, 14.4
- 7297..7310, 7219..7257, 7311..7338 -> -0.2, 14.6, 14.6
